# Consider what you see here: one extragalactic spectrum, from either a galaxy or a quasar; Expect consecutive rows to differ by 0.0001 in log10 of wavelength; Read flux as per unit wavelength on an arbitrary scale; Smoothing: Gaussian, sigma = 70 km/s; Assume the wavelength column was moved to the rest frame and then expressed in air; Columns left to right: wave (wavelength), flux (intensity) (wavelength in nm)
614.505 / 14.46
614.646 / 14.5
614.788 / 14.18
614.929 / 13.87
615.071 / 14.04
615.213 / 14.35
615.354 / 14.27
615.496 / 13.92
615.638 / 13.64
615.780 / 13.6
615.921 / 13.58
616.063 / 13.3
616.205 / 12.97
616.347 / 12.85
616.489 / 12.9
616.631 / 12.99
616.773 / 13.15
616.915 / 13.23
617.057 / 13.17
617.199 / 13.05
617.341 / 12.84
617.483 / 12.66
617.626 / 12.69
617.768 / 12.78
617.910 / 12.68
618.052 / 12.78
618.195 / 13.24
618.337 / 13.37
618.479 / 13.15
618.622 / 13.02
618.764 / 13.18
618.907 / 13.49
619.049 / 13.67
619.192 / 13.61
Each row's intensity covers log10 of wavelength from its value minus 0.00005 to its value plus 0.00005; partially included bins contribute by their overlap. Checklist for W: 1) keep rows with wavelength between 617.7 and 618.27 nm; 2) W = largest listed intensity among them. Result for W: 13.24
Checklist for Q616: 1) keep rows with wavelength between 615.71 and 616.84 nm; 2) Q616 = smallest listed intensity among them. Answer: 12.85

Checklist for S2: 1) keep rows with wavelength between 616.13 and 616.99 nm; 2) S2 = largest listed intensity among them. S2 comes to 13.23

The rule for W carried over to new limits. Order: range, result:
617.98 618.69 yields 13.37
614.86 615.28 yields 14.35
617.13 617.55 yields 13.05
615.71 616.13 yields 13.6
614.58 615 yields 14.5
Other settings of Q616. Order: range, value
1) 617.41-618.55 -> 12.66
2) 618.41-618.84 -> 13.02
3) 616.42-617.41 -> 12.84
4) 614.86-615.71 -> 13.64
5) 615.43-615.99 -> 13.58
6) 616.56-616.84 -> 12.99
